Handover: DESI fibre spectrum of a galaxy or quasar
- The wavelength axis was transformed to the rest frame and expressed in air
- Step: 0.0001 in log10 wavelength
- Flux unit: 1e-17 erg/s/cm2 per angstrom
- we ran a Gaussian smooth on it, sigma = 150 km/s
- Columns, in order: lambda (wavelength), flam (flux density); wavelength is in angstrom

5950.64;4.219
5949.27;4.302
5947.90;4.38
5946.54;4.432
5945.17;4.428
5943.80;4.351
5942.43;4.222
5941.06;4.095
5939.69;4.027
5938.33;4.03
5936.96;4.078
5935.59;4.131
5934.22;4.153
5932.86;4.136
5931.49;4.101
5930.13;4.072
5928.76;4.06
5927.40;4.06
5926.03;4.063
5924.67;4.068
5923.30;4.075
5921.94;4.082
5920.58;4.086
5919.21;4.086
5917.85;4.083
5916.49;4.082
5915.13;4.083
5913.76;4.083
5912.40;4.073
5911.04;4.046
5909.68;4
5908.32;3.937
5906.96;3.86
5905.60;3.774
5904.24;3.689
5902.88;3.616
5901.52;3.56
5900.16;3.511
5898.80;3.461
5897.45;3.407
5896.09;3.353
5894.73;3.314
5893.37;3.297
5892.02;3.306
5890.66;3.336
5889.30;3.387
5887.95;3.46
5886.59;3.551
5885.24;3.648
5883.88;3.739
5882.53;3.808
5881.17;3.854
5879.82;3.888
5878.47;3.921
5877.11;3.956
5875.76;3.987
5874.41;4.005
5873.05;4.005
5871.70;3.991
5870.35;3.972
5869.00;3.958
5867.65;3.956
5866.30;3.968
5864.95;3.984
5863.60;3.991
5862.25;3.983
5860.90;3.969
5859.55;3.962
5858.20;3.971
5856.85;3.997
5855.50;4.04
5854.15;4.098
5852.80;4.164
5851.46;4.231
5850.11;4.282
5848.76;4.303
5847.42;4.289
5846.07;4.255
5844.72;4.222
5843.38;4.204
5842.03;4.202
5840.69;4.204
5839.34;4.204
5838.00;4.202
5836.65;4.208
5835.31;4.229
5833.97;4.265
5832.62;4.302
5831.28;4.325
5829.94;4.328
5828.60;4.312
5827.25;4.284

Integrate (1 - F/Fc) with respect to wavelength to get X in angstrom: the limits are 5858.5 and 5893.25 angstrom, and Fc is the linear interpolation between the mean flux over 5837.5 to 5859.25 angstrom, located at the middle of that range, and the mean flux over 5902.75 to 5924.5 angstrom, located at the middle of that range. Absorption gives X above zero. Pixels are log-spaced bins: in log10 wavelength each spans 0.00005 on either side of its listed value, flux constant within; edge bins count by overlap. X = 2.4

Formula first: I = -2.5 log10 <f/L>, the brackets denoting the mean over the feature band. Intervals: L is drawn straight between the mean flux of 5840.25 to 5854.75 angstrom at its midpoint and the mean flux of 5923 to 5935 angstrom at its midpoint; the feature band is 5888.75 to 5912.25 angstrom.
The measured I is 0.15 mag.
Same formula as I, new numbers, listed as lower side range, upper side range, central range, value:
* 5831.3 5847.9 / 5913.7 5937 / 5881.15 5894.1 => 0.18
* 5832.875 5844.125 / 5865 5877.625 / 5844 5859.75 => -0.01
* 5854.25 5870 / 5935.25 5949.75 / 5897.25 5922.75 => 0.07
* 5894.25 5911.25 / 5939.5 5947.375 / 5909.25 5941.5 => -0.02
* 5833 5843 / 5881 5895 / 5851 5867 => -0.03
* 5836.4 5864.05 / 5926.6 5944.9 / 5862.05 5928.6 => 0.08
